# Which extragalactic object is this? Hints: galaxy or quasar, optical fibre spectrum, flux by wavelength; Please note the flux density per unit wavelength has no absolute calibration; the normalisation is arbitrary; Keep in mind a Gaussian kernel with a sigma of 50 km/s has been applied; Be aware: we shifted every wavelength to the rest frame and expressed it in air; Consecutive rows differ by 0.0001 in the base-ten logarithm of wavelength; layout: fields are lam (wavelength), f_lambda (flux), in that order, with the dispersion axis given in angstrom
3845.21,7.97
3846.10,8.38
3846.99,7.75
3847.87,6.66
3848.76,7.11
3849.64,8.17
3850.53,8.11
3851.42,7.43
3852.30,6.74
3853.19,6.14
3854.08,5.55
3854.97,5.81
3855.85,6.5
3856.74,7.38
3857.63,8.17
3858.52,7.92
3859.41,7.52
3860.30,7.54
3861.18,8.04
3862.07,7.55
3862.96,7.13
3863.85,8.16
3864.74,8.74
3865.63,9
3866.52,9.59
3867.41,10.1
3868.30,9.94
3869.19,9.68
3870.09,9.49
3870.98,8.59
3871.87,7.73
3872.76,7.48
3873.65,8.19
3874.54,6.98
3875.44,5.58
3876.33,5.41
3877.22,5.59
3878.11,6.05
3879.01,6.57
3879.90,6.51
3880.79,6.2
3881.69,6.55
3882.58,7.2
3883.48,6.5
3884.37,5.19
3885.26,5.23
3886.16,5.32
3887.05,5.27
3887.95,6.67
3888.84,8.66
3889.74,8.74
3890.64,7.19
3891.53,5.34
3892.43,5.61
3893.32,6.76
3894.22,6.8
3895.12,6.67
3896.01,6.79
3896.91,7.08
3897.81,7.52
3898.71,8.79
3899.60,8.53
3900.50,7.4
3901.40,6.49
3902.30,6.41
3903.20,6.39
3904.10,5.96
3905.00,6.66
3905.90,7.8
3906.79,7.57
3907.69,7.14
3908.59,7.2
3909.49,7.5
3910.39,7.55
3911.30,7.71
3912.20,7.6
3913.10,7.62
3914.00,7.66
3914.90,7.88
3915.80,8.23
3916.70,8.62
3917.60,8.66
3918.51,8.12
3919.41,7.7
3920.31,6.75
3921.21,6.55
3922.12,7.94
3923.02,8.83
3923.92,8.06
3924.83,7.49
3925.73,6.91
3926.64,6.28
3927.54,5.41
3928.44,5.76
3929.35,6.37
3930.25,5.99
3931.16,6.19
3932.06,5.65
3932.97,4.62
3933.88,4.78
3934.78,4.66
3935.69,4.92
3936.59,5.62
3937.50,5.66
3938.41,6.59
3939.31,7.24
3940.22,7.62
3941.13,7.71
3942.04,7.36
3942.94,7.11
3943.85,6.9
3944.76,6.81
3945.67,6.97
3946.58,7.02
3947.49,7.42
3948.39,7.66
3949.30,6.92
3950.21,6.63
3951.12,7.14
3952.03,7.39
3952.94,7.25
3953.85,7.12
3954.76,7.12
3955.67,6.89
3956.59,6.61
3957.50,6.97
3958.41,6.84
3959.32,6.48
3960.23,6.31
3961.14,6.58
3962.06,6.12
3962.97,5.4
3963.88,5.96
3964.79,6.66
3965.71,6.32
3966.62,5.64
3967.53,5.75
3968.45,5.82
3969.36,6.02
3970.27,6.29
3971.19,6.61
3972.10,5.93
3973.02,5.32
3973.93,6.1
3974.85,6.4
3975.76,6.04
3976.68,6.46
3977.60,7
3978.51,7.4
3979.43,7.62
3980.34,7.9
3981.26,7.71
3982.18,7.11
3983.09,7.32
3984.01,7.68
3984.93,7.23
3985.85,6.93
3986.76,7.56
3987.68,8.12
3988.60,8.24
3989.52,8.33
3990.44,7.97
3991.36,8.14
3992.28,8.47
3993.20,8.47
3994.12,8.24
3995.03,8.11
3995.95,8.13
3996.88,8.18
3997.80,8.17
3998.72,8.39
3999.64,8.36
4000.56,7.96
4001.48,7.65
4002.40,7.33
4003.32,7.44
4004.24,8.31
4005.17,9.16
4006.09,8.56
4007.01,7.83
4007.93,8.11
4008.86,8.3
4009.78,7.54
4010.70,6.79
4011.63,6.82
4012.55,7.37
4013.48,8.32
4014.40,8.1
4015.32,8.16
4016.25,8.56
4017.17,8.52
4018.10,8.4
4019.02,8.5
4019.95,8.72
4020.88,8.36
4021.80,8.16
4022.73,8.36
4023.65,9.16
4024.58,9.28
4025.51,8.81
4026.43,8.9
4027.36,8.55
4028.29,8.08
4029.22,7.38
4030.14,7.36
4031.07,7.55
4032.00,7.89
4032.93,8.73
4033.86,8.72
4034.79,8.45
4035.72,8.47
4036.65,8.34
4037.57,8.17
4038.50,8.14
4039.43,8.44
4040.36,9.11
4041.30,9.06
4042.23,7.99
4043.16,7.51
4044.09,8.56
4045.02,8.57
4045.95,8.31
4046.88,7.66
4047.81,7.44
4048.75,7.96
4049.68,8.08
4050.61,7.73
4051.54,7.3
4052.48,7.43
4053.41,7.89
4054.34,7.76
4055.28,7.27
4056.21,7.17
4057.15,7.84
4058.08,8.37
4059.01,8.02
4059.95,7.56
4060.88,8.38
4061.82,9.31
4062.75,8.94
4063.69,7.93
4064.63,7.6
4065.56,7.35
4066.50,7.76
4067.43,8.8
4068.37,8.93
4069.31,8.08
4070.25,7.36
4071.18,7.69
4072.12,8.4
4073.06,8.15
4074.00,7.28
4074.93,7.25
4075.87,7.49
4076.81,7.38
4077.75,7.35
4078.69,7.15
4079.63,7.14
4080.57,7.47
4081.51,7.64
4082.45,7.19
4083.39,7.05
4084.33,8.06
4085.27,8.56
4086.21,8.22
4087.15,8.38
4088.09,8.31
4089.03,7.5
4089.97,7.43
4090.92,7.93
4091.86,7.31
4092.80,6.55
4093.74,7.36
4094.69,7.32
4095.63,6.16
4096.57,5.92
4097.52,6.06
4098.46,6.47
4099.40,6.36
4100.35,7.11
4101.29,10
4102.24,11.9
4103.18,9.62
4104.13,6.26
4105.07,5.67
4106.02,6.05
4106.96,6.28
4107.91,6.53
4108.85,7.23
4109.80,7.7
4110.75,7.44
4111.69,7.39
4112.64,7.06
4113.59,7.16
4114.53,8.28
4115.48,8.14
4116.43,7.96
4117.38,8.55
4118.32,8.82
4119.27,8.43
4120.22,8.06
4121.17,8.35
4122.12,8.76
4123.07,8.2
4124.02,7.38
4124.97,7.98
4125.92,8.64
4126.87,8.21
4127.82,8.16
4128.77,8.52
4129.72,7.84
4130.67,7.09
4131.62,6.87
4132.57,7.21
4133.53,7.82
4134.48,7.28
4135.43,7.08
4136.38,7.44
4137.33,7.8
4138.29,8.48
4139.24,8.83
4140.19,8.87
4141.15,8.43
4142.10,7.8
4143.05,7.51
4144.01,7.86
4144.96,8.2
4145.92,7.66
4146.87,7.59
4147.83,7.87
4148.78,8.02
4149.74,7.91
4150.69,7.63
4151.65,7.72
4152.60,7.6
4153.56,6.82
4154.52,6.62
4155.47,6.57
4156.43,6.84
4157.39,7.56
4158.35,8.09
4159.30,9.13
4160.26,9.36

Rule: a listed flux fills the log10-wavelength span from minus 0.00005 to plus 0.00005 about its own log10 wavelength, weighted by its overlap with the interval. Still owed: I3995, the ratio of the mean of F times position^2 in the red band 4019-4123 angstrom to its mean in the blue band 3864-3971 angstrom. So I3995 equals 1.22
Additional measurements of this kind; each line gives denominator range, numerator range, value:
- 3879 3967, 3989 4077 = 1.25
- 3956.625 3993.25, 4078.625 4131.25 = 1.19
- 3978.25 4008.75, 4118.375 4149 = 1.07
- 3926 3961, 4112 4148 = 1.33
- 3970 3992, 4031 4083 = 1.15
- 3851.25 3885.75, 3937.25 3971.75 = 0.96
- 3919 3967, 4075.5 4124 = 1.24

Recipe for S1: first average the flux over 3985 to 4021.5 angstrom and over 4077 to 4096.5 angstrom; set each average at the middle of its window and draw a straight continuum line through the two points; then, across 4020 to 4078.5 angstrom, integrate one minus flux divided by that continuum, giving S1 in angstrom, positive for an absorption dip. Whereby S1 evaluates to -2.6 angstrom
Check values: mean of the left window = 8.06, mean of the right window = 7.47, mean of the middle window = 8.08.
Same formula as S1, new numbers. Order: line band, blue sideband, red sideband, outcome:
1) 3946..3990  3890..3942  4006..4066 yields 3.7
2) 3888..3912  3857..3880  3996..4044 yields 2.3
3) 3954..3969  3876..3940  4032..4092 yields 1.7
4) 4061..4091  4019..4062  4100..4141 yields 0.7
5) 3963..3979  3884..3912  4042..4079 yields 2.5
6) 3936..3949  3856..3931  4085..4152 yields 0.8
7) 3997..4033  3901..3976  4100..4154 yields -4.8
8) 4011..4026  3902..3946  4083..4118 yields -2.3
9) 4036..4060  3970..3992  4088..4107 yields -2.5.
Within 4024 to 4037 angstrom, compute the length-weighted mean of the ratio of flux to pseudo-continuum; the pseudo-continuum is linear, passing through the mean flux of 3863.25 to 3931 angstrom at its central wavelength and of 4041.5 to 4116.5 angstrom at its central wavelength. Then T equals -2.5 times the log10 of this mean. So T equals -0.11 mag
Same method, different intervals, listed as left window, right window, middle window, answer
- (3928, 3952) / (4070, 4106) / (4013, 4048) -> -0.175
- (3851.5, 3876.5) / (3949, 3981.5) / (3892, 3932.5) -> 0.003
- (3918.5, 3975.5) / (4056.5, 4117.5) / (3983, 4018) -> -0.148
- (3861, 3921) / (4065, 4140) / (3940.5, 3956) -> 0.040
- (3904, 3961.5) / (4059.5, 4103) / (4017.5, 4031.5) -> -0.129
